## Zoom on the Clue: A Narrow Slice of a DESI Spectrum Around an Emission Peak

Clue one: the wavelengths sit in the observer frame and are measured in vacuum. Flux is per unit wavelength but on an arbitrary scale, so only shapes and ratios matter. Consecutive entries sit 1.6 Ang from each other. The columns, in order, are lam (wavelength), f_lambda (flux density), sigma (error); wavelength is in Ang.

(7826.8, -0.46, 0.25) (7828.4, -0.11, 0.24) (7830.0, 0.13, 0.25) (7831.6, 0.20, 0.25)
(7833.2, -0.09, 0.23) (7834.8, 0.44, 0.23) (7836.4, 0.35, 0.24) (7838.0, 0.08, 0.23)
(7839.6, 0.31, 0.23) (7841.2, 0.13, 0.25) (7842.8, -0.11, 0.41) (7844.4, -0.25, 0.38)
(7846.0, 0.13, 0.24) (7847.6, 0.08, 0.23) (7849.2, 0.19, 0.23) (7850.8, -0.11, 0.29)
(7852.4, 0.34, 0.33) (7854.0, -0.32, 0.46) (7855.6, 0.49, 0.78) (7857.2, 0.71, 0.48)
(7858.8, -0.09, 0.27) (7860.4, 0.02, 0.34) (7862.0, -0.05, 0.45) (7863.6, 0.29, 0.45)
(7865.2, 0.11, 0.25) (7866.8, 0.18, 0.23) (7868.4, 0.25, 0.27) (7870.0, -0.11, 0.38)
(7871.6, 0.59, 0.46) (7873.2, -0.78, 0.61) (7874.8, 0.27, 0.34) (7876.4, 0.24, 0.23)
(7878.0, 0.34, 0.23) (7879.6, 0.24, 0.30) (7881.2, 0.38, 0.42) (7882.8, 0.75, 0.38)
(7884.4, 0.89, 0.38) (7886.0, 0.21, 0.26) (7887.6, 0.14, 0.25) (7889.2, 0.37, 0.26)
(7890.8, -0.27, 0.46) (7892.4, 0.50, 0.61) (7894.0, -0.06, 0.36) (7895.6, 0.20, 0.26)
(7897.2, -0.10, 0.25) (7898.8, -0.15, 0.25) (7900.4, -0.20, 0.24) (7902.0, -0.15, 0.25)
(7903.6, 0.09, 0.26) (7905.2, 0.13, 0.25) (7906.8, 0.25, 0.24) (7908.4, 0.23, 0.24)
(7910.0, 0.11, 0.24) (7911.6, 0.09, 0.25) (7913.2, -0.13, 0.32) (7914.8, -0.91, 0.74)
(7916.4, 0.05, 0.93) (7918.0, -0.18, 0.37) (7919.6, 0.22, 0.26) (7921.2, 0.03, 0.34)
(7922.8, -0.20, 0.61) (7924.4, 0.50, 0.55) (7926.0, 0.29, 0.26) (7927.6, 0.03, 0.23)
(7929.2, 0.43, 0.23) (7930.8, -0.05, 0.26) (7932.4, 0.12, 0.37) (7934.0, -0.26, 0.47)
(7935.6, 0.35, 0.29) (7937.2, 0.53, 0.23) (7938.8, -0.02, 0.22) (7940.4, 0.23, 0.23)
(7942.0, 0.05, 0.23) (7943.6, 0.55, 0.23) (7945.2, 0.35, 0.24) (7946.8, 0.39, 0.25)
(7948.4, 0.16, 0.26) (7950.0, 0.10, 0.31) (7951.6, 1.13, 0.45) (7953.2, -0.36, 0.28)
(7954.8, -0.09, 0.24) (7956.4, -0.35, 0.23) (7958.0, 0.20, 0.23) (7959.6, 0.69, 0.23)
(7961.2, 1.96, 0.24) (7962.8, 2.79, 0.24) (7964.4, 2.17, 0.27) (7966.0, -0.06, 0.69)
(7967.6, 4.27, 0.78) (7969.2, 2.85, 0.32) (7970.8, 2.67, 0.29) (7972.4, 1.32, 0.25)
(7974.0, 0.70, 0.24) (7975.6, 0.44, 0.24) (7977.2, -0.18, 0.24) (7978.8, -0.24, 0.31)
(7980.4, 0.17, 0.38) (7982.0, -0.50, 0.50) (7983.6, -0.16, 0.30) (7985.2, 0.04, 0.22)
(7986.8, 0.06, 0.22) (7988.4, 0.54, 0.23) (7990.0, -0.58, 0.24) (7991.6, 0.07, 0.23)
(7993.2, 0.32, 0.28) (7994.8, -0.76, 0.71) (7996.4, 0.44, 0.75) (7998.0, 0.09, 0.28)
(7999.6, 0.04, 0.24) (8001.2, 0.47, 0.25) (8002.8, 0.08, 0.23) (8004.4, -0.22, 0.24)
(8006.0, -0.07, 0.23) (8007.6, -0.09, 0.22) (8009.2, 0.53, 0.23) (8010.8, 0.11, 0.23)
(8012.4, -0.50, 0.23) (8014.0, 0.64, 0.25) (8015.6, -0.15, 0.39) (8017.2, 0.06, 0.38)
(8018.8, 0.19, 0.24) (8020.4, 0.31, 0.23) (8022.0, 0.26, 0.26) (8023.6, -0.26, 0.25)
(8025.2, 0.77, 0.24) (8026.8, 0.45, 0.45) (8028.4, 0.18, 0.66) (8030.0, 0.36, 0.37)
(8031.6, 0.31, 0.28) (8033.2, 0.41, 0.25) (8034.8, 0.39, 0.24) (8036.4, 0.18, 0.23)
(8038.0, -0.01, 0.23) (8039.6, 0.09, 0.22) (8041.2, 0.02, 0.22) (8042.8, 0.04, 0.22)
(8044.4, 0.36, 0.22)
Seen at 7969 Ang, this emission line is [O II] 3727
